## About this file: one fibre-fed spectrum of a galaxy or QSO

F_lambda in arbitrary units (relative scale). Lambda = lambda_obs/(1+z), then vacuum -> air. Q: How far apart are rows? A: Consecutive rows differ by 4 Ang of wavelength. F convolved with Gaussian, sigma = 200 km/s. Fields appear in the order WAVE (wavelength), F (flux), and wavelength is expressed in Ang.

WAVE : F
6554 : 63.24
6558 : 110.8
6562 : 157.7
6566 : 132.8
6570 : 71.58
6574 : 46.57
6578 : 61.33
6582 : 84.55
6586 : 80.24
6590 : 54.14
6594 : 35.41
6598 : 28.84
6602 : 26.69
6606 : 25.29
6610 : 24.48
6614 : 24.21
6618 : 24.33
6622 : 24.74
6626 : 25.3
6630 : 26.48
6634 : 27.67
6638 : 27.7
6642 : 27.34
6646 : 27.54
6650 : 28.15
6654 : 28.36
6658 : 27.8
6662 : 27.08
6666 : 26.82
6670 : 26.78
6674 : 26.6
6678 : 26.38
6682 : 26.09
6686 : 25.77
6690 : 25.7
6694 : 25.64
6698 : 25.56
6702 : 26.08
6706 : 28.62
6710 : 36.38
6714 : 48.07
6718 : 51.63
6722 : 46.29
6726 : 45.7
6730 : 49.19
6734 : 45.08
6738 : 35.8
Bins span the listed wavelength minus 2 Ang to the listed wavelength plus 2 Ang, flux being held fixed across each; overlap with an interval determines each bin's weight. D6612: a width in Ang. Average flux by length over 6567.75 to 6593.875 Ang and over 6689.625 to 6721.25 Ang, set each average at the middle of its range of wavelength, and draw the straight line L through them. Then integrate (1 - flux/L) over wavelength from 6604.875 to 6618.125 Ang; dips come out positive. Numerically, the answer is 7.57 Ang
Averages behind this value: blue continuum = 64.8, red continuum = 34.4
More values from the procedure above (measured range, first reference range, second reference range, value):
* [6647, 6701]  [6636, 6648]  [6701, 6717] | 8.3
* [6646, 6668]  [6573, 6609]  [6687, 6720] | 6.6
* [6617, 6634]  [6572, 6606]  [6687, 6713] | 7.0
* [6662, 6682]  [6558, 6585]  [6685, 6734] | 9.8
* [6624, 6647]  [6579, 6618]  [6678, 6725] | 7.1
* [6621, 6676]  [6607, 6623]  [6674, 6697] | -4.1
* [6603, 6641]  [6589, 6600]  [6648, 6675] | 9.0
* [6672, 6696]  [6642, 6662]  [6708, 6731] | 6.8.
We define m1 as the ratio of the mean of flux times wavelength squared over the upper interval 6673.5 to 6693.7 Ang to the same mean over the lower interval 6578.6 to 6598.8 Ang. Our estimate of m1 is 0.46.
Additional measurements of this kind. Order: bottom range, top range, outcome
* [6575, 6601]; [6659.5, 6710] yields 0.50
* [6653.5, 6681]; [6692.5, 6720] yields 1.30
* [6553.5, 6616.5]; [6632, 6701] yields 0.43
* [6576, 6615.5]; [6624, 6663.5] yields 0.62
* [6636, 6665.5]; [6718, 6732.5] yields 1.76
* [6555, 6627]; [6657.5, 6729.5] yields 0.57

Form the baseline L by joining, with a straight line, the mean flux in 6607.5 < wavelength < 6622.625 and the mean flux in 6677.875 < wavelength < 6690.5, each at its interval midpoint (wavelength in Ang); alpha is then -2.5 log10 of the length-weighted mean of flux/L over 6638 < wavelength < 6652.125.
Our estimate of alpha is -0.107 mag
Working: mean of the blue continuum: 24.4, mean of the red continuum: 26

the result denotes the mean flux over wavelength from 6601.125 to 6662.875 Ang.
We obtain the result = 26.4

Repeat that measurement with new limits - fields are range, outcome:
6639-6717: 28.7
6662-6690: 26.4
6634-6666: 27.7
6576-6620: 42.7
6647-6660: 28.1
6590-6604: 33.7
